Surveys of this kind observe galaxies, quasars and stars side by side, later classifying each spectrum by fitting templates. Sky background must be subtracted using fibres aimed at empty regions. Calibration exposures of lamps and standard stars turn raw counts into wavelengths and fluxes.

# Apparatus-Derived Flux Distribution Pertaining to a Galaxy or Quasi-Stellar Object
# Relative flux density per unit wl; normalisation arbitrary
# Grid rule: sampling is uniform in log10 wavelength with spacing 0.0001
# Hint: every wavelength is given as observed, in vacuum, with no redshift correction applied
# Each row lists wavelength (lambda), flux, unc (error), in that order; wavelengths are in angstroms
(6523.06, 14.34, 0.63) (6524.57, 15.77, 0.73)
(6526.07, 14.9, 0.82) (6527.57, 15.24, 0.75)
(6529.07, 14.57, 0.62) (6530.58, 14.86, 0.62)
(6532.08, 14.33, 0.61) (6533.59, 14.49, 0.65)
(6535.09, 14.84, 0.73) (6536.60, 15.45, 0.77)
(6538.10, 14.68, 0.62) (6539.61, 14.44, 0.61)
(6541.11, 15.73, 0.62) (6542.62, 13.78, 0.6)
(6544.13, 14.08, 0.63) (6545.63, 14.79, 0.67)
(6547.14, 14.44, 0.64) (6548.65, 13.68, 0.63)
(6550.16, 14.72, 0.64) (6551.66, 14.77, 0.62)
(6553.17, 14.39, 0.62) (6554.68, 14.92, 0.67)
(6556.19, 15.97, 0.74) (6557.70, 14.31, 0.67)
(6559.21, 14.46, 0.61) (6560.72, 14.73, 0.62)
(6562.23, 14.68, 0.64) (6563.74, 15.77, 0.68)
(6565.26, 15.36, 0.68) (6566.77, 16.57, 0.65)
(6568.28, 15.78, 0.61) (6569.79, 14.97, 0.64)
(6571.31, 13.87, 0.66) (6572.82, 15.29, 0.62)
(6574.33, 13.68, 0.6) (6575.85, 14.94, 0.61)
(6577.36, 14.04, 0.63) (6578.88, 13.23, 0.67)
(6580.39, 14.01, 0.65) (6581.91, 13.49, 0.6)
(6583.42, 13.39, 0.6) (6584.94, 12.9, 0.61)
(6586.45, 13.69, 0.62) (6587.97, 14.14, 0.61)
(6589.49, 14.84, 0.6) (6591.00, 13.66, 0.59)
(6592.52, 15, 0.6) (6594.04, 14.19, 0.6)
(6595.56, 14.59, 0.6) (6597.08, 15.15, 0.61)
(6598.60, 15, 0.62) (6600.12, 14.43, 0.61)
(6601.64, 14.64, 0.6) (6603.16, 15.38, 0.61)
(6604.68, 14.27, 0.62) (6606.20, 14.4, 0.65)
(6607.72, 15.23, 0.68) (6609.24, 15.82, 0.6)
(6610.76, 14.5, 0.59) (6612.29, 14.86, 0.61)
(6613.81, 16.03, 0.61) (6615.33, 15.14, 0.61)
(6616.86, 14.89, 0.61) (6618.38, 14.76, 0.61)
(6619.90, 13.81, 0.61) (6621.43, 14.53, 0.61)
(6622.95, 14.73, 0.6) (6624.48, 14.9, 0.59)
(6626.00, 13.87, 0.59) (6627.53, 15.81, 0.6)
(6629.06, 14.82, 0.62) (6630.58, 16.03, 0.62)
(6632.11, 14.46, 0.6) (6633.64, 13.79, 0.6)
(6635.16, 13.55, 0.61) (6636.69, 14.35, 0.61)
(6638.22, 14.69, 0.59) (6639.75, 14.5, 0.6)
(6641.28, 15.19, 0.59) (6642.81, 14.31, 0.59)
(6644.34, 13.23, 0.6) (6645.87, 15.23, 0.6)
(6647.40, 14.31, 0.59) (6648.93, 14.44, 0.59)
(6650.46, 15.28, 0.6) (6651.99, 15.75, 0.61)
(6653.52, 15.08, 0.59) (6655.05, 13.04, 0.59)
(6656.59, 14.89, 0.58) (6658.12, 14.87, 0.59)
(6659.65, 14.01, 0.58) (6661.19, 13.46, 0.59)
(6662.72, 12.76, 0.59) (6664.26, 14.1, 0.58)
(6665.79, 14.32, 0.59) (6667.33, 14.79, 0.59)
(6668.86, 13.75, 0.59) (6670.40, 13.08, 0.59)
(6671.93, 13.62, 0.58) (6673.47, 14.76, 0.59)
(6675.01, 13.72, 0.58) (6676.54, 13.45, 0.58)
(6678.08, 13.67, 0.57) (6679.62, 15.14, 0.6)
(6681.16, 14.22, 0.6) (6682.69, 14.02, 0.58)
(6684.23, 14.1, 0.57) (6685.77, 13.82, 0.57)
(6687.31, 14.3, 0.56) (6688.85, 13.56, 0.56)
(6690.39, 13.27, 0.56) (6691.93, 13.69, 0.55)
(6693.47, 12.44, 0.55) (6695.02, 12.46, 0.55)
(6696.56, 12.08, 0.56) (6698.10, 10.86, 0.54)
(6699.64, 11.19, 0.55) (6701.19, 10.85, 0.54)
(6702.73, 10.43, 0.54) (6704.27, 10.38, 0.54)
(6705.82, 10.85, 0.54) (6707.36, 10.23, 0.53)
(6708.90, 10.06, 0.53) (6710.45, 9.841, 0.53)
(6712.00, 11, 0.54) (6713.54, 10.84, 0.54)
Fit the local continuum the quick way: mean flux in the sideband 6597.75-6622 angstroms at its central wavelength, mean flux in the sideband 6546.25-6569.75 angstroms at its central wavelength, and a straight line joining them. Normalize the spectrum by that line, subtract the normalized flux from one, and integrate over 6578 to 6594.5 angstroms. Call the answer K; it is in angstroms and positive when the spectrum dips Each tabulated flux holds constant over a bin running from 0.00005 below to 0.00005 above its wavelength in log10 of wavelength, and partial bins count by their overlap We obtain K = 1.2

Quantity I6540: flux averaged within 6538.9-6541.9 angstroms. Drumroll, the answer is 15.1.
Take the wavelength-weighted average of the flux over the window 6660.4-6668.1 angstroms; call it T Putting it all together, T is 13.9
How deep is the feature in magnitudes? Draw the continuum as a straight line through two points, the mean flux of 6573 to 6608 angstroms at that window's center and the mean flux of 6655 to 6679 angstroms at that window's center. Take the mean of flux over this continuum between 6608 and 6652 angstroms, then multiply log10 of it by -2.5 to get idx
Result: -0.05 mag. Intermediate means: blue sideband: 14.3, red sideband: 13.9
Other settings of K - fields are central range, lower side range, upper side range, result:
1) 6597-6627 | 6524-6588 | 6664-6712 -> -2.1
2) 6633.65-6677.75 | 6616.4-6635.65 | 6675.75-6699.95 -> -0.7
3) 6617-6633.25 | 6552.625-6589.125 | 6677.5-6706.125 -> -1.2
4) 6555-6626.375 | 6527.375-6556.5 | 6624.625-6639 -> 0.0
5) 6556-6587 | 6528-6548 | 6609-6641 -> 0.4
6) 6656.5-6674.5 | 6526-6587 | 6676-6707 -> -1.3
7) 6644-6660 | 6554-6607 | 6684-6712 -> -2.1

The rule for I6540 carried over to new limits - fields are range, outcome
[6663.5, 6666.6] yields 14.2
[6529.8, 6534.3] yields 14.5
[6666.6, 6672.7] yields 13.8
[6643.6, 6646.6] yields 14.2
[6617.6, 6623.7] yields 14.5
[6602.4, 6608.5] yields 14.8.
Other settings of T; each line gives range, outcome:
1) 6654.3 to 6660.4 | 14.2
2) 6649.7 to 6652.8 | 15.5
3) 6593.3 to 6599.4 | 14.7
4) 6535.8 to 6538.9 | 15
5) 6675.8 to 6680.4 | 14.1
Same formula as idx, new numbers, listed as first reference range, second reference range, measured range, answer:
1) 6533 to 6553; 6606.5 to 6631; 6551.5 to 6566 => -0.02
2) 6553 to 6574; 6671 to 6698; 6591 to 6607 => 0.00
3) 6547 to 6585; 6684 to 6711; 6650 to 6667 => -0.13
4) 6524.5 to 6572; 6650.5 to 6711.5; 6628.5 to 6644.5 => -0.06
